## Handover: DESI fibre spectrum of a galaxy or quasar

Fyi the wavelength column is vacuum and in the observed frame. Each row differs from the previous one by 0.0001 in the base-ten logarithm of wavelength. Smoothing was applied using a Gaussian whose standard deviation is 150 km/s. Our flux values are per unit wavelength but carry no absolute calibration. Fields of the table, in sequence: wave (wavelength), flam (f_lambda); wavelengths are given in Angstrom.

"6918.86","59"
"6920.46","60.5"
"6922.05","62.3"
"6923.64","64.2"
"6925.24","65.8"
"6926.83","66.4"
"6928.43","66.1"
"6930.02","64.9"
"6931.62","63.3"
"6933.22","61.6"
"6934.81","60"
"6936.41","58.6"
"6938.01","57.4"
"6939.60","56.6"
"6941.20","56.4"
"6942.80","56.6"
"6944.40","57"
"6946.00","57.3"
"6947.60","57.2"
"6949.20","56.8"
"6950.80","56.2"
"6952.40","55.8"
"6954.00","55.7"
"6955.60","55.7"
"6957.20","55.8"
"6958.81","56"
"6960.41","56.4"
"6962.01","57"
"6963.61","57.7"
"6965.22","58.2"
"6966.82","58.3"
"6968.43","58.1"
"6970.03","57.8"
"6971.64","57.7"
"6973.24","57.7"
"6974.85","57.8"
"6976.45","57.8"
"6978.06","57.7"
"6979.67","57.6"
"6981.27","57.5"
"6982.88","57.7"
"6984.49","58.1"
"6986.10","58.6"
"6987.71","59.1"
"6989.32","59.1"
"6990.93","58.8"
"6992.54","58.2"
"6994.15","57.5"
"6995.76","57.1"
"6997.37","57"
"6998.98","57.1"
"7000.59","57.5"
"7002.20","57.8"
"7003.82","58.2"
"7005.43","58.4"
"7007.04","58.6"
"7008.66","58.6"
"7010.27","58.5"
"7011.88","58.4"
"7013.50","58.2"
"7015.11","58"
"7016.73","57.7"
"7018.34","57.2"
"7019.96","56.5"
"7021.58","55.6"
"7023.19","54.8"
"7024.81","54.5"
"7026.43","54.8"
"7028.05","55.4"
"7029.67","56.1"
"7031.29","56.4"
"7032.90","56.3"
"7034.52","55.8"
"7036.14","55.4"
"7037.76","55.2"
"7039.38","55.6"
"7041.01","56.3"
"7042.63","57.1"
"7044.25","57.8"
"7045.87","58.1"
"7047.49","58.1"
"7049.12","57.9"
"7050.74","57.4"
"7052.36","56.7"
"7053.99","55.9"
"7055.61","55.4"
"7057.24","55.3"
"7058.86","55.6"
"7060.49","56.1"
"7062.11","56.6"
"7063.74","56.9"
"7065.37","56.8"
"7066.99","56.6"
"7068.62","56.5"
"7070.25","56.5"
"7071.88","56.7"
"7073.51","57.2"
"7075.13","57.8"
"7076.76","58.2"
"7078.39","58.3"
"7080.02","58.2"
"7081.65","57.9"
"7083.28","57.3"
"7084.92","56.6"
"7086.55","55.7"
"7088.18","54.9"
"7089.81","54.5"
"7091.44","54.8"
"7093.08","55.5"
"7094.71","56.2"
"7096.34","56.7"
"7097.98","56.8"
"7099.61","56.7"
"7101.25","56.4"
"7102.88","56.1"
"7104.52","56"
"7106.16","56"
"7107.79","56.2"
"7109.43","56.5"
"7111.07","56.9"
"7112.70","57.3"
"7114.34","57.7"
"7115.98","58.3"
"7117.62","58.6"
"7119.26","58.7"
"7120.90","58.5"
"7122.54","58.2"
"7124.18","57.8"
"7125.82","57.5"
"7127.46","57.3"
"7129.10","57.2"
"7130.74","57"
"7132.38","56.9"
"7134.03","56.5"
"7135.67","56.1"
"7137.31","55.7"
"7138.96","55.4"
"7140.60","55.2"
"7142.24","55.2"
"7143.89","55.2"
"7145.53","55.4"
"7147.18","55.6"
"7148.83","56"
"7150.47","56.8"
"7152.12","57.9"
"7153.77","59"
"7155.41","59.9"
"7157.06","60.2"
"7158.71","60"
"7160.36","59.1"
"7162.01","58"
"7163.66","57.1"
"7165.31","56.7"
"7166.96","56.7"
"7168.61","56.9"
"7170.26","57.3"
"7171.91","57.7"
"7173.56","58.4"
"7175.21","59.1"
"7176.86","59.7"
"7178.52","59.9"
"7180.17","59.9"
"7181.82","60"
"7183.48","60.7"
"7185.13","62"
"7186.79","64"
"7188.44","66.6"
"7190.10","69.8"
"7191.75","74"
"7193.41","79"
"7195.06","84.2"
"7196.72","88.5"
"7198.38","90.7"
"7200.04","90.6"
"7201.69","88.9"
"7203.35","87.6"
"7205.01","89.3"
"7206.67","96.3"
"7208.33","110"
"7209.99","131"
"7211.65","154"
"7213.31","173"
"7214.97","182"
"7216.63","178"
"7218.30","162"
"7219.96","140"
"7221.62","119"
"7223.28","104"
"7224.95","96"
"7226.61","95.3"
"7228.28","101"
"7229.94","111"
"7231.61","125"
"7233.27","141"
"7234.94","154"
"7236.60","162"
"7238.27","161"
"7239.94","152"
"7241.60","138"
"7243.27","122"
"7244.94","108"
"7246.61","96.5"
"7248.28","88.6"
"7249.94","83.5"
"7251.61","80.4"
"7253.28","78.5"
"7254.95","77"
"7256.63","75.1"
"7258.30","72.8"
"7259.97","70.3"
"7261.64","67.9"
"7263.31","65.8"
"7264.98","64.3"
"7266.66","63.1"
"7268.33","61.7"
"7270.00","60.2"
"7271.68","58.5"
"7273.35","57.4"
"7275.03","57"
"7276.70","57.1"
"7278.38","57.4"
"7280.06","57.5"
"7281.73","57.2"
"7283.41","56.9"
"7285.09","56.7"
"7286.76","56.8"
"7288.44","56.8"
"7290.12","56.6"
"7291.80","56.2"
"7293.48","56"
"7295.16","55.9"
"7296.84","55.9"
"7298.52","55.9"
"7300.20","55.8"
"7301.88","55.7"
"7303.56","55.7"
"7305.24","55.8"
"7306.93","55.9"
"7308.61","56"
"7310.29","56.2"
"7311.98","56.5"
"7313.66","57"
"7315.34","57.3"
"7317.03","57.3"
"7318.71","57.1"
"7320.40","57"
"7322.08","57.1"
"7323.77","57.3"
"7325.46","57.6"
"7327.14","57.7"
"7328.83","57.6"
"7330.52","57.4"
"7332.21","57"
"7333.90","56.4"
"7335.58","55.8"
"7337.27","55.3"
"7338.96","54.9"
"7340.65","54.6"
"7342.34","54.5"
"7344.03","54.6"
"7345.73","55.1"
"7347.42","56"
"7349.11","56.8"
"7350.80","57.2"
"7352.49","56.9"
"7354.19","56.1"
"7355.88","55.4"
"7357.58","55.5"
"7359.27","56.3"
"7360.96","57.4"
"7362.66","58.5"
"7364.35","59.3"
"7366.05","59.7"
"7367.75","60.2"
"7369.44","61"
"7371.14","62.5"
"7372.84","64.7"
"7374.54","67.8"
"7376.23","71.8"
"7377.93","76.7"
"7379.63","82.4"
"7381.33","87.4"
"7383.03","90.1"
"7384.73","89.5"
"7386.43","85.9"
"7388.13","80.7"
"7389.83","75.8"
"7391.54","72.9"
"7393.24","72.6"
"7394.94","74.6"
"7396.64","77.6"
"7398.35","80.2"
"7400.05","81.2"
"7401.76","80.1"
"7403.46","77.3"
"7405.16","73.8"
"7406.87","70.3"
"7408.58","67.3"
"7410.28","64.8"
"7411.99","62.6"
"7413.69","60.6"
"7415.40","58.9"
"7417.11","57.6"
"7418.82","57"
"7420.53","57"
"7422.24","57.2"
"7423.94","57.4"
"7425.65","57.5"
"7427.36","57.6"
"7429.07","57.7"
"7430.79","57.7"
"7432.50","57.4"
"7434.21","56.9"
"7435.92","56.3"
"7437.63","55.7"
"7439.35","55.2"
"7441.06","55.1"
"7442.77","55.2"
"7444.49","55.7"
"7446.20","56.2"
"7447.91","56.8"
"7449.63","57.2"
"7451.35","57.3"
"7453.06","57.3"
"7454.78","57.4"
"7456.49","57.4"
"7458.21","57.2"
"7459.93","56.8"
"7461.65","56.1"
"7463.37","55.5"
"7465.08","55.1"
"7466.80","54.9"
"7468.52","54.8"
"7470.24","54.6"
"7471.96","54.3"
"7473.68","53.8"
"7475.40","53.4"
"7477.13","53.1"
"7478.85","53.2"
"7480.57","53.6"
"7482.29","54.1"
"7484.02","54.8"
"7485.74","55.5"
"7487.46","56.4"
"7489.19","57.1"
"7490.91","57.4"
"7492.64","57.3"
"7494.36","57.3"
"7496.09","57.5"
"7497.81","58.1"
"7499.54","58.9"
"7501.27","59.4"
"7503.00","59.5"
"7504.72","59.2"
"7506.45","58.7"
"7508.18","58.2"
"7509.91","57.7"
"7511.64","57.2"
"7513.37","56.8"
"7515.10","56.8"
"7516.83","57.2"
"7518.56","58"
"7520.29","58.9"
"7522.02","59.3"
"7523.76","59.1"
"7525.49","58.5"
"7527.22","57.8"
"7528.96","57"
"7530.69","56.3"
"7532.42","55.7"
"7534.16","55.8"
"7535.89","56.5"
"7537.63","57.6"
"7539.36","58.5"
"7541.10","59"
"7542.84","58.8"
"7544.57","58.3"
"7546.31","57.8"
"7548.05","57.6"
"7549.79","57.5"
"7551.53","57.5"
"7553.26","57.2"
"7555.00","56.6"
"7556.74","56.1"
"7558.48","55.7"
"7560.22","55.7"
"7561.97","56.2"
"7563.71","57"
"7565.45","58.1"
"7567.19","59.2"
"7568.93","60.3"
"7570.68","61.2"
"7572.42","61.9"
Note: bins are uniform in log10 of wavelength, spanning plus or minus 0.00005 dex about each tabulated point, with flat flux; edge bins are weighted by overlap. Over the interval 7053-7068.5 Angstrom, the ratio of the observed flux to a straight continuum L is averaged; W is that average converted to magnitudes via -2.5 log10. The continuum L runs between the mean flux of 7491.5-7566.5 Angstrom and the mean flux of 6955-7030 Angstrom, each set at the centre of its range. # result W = 0.025 mag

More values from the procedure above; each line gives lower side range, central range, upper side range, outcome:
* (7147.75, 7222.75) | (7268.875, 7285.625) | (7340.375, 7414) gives 0.30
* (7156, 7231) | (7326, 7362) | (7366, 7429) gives 0.31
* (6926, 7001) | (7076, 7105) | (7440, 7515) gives 0.02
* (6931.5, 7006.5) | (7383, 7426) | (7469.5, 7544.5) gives -0.23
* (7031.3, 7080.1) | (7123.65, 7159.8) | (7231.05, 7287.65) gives 0.21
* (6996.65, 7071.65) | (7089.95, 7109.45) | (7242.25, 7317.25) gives 0.05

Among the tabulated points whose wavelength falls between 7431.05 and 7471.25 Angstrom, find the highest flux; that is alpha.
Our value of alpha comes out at 57.4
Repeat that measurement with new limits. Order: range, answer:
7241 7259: 138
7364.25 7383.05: 90.1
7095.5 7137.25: 58.7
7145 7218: 182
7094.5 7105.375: 56.8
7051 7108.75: 58.3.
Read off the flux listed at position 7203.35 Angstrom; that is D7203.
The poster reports 87.6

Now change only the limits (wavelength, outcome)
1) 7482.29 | 54.1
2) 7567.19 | 59.2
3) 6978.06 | 57.7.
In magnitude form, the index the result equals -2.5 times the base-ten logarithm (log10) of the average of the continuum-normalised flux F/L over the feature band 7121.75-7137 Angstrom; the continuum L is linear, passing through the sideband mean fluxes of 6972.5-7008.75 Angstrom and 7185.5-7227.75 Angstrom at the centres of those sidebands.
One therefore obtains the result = 0.49 mag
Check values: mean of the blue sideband 58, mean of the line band 57.1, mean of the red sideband 108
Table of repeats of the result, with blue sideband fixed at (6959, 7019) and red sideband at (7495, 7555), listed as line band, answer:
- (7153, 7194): -0.060 mag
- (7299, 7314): 0.035 mag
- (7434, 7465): 0.028 mag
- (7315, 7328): 0.011 mag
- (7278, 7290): 0.016 mag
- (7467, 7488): 0.069 mag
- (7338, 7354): 0.043 mag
